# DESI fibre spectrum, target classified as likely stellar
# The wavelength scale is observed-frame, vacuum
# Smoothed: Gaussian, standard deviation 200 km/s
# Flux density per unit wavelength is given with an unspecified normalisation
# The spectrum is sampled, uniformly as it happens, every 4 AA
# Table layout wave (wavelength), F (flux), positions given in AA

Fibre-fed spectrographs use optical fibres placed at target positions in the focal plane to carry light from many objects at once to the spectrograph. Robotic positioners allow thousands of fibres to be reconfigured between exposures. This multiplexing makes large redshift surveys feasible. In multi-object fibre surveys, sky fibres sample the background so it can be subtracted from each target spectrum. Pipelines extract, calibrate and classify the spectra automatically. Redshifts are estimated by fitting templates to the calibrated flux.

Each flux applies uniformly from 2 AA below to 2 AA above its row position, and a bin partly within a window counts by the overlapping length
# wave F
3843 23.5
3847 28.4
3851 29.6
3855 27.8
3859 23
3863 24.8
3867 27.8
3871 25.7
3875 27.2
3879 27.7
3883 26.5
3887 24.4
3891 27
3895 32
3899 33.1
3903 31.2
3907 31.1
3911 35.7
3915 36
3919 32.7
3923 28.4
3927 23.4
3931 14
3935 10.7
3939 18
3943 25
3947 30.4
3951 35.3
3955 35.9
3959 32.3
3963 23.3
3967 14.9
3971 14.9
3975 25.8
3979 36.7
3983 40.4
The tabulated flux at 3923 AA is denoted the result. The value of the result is 28.4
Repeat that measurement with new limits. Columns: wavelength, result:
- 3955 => 35.9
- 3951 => 35.3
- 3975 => 25.8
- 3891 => 27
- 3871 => 25.7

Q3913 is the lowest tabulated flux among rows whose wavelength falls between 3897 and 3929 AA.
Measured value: 23.4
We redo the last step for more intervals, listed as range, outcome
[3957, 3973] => 14.9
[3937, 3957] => 18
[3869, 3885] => 25.7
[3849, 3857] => 27.8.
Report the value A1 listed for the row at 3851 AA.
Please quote 29.6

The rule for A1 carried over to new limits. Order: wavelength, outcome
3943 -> 25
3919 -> 32.7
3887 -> 24.4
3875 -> 27.2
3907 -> 31.1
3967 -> 14.9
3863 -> 24.8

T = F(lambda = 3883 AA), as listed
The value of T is 26.5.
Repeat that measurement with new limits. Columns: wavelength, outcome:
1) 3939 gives 18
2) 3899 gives 33.1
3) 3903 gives 31.2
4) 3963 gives 23.3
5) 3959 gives 32.3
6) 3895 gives 32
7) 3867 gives 27.8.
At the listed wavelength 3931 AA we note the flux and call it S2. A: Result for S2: 14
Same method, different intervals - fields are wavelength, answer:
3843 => 23.5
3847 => 28.4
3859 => 23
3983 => 40.4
